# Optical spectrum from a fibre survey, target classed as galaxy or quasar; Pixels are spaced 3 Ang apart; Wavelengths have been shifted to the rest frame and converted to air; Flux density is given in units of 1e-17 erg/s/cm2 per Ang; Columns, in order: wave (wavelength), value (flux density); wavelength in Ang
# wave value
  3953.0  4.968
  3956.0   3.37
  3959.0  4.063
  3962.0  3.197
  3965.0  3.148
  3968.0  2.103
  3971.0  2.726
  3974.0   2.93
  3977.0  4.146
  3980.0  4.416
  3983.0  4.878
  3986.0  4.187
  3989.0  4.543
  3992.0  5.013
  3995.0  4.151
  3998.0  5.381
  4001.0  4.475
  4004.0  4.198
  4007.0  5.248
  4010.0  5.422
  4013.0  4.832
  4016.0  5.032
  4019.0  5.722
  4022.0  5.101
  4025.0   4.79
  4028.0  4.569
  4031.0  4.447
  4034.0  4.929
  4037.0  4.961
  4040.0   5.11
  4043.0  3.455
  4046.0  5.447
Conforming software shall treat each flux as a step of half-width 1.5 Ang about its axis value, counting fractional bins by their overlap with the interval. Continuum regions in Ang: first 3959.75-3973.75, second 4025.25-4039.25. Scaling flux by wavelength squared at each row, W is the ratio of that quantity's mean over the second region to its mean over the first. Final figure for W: 1.7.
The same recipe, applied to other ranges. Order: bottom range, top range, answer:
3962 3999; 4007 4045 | 1.27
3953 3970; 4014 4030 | 1.56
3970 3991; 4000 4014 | 1.22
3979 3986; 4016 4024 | 1.18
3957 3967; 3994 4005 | 1.38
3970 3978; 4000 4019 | 1.55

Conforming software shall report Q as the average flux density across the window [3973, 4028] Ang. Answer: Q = 4.71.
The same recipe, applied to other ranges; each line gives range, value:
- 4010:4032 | 4.97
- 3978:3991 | 4.51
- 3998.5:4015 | 4.87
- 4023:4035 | 4.69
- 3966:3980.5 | 3.18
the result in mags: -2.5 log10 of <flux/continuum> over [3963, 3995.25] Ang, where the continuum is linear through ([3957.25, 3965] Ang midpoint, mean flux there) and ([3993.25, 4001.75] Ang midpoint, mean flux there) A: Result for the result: 0.089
